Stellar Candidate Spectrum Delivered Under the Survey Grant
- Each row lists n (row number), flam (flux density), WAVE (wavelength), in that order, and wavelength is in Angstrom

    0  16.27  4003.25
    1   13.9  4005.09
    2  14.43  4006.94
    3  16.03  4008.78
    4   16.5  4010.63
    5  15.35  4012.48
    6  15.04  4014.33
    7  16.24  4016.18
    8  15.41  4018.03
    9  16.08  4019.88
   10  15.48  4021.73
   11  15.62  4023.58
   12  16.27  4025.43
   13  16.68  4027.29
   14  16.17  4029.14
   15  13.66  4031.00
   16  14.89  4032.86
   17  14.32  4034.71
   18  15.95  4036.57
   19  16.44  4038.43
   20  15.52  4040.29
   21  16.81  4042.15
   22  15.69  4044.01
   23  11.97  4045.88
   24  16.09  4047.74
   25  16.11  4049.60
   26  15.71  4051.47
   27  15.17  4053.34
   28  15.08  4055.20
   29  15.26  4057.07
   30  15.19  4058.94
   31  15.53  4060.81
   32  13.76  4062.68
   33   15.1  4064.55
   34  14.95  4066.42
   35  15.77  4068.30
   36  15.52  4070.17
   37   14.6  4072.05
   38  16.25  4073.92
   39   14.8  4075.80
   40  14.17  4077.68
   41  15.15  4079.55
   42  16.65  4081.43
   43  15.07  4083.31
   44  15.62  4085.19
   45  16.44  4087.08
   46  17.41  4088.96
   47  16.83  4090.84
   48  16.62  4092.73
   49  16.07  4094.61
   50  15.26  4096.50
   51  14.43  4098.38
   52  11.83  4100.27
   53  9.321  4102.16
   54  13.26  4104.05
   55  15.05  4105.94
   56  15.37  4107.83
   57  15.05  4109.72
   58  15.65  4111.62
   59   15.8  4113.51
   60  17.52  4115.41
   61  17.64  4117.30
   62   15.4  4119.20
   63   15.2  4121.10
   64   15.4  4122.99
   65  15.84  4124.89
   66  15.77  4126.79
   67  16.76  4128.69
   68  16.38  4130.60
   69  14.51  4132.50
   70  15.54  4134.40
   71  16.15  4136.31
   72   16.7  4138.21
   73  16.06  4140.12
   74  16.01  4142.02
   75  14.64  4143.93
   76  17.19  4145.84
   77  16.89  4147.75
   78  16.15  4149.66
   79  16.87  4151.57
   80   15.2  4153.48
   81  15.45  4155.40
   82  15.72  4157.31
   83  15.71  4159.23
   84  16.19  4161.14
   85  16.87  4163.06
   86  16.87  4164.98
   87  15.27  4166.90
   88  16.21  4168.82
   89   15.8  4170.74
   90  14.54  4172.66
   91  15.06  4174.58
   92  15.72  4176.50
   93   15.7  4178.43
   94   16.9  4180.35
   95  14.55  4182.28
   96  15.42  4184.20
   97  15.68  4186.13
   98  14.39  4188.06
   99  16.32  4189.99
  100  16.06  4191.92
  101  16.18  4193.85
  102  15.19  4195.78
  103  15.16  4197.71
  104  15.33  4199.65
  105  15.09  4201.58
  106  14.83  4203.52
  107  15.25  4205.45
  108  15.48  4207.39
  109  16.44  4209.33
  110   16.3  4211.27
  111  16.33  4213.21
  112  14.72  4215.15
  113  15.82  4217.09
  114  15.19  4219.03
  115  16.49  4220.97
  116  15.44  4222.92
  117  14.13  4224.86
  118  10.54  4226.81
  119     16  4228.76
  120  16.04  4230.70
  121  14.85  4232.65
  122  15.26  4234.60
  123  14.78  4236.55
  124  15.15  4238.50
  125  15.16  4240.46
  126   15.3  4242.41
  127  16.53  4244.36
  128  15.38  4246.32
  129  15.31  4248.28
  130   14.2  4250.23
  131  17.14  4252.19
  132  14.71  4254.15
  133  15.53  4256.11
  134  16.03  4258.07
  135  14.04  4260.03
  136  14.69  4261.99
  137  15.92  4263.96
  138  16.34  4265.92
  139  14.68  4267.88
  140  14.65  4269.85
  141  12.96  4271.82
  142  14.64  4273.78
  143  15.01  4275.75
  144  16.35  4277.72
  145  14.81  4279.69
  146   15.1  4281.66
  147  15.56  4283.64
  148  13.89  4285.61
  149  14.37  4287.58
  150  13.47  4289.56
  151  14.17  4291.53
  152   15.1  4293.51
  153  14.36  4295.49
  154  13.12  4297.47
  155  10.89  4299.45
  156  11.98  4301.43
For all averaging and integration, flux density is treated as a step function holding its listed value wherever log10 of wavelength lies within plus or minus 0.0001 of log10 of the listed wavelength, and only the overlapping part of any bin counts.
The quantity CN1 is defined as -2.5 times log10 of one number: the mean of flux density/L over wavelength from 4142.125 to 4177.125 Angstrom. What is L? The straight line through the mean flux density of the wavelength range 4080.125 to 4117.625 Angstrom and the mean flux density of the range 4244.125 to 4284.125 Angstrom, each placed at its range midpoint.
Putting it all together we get -0.05 mag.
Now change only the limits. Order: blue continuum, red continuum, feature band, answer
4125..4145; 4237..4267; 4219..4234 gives 0.049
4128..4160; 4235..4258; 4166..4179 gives 0.025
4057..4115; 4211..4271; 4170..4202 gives -0.021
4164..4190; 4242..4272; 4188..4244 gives 0.008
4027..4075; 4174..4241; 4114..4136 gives -0.047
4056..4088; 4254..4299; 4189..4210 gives -0.045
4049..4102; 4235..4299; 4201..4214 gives -0.046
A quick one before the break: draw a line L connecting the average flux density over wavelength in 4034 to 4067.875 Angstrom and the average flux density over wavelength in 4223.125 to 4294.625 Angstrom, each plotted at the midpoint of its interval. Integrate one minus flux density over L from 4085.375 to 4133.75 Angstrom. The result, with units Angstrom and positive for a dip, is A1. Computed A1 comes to -0.70 Angstrom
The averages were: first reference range 15.3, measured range 15.4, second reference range 14.9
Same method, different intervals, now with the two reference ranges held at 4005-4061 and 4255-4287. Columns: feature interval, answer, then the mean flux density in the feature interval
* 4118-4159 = -1.74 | 15.9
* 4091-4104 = 1.09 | 14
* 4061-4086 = 0.31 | 15.2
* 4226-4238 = 0.34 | 14.7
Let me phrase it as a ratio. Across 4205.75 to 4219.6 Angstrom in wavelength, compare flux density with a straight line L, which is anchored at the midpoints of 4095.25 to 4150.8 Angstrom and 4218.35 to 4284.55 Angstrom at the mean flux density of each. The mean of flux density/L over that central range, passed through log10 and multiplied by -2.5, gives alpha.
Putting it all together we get -0.04 mag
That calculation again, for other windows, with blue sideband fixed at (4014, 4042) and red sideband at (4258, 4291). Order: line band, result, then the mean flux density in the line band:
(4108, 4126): -0.04 mag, 15.9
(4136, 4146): -0.05 mag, 16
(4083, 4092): -0.06 mag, 16.4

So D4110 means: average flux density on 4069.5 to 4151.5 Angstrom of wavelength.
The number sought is 15.6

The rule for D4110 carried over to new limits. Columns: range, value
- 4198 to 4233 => 15.2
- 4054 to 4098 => 15.5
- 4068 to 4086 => 15.3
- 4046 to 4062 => 15.3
